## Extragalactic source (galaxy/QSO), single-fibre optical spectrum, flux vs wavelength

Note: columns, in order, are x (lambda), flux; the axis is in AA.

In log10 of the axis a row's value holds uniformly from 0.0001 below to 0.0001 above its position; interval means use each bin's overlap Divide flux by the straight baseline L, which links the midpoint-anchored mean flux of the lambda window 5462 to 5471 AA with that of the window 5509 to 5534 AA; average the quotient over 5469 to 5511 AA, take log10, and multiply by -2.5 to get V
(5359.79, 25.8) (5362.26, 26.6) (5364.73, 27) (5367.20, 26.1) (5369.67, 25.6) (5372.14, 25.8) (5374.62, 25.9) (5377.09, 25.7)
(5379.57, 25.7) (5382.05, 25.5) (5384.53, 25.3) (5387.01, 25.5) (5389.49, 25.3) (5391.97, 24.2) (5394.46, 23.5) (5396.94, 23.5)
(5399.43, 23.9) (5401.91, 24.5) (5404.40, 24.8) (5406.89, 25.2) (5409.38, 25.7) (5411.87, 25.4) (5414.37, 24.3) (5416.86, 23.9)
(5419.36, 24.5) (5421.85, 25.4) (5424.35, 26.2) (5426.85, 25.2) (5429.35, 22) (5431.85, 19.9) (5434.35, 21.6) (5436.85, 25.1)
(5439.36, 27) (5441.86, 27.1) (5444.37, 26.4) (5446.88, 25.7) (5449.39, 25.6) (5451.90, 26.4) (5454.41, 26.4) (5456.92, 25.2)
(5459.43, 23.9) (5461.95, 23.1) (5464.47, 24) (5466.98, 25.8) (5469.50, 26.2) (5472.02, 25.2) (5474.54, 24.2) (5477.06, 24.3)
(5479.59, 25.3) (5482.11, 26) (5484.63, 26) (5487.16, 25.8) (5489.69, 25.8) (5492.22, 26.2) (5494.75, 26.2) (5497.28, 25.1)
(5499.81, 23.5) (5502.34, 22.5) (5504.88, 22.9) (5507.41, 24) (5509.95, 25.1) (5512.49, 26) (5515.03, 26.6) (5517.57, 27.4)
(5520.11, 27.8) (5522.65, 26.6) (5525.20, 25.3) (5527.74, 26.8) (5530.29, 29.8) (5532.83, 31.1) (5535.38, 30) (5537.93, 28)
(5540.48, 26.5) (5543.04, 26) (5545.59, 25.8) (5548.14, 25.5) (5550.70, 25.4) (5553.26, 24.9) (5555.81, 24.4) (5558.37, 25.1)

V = 0.04 mag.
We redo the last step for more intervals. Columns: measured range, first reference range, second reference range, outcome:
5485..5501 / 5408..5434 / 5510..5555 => 0.021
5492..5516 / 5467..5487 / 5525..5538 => 0.098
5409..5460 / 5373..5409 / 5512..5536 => 0.040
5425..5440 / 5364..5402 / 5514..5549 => 0.110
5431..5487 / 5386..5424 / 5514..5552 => 0.029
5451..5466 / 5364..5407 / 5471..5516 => 0.011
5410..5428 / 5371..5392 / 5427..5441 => -0.044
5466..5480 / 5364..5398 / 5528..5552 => 0.061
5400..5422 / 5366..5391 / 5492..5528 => 0.033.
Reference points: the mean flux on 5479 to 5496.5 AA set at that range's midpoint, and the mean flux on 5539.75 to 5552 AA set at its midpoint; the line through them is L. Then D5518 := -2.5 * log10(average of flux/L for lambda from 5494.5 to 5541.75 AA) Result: -0.02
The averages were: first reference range 25.9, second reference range 25.8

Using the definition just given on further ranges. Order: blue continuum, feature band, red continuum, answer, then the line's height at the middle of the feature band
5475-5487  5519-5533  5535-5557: -0.072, 25.9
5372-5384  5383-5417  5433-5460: 0.041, 25.6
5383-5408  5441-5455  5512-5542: -0.017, 25.8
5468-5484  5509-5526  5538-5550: -0.028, 25.8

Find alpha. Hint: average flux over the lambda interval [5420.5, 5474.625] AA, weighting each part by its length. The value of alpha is 24.9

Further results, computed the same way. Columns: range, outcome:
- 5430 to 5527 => 25.2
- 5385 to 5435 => 24.3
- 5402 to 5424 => 24.9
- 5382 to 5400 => 24.5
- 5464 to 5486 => 25.3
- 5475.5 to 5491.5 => 25.5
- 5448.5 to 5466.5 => 25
